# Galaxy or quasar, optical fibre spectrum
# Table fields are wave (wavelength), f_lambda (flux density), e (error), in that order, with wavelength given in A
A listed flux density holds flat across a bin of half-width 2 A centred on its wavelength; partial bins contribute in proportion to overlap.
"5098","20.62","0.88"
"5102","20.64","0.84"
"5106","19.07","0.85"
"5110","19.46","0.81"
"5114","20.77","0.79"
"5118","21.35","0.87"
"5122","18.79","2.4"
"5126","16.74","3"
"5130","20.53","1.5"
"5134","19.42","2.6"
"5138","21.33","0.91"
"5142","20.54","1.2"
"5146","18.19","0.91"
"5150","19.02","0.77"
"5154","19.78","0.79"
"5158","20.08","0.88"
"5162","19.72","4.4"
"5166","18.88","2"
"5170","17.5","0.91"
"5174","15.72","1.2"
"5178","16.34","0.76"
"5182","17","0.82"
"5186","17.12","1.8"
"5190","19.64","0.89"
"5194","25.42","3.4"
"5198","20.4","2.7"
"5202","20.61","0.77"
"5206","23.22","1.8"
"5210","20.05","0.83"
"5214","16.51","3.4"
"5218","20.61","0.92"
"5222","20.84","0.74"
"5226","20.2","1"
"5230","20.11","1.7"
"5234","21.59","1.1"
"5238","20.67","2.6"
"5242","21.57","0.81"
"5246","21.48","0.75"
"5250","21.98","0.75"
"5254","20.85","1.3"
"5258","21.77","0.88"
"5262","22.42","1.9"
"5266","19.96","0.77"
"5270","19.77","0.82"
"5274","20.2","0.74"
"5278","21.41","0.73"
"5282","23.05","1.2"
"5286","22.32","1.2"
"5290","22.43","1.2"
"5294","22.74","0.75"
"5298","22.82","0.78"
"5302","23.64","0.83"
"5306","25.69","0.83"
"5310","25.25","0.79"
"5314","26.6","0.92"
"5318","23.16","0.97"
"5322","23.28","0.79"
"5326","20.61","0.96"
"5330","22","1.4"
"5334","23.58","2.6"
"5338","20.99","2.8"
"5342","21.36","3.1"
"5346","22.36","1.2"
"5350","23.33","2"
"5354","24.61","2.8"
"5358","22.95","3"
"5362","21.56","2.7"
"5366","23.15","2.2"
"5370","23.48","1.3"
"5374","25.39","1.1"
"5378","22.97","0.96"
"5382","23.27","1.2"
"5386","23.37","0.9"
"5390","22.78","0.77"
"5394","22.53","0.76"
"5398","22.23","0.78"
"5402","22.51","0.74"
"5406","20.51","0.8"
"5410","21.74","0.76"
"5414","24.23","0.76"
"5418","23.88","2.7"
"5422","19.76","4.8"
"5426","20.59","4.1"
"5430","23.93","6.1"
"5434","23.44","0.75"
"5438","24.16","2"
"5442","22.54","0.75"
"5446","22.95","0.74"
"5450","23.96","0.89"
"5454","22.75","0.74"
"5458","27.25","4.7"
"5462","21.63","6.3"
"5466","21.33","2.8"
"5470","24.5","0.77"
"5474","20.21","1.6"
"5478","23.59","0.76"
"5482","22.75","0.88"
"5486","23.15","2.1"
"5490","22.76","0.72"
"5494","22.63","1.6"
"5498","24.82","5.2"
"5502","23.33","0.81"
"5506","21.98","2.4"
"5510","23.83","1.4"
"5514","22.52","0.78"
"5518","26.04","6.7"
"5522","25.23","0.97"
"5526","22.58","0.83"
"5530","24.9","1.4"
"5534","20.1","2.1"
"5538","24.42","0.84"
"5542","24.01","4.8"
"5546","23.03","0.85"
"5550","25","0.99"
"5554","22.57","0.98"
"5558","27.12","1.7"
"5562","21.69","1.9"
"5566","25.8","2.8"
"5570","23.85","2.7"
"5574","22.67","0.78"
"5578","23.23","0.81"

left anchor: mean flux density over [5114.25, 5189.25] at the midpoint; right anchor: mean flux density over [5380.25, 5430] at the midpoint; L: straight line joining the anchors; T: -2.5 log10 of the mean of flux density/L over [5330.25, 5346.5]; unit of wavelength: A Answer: -0.03 mag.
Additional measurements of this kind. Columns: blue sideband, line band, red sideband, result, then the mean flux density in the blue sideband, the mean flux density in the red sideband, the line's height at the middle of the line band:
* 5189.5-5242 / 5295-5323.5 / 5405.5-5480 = -0.126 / 20.8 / 22.8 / 21.7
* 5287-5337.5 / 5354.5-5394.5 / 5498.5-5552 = 0.011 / 23.4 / 23.6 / 23.5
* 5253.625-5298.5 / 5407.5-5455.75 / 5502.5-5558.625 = 0.005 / 21.6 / 23.7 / 22.9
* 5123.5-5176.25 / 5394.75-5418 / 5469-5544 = -0.014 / 19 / 23.3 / 22.1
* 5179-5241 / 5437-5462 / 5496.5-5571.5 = -0.040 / 20.2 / 23.8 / 22.9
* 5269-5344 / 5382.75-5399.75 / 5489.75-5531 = 0.017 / 22.7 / 23.7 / 23.1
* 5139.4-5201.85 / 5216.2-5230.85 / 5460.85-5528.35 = -0.038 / 19.1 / 23.1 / 19.8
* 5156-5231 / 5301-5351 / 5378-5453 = -0.089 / 19.5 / 22.7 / 21.4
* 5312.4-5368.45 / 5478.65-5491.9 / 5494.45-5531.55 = 0.034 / 22.8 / 23.8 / 23.7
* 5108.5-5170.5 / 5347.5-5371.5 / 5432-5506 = -0.057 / 19.6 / 23.2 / 22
